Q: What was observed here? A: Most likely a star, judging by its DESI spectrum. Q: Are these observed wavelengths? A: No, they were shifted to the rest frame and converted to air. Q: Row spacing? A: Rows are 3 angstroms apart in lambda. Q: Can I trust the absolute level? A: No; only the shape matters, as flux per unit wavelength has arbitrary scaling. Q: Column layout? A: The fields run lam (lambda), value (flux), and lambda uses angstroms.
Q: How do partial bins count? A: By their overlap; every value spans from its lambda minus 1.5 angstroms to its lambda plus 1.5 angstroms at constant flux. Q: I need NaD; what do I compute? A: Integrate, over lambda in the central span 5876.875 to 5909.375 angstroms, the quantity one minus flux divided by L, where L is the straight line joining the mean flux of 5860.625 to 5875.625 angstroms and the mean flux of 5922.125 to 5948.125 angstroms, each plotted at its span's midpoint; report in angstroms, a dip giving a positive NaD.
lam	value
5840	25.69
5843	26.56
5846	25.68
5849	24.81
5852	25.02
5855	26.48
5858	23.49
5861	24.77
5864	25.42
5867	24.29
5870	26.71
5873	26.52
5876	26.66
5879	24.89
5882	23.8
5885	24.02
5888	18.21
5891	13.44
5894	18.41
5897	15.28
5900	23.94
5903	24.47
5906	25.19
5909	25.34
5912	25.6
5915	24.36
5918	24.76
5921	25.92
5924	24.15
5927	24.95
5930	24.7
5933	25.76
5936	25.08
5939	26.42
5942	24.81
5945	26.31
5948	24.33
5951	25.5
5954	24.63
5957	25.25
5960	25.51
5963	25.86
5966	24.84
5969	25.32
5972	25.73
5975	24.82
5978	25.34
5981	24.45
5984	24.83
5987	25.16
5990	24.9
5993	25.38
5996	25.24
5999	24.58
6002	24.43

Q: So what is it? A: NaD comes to 5.1 angstroms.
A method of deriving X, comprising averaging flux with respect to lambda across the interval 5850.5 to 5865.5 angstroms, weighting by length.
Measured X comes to 25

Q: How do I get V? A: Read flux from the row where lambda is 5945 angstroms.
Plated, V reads 26.31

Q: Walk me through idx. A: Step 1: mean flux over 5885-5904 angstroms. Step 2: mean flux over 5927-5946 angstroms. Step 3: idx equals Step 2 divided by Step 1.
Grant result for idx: 1.32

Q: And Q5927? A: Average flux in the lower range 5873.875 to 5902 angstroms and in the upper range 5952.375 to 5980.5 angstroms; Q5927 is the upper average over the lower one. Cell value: 1.19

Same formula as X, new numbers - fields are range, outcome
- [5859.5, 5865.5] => 25.1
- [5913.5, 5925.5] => 24.8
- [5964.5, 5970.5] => 25.1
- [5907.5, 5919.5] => 25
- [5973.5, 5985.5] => 24.9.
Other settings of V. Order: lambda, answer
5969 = 25.32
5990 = 24.9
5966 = 24.84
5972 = 25.73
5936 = 25.08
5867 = 24.29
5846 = 25.68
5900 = 23.94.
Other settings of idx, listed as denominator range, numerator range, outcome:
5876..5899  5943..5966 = 1.25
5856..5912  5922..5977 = 1.09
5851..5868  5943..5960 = 1.01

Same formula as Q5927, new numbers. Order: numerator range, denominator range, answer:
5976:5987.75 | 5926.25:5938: 0.99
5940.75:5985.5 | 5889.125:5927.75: 1.11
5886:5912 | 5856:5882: 0.83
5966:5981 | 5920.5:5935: 1.01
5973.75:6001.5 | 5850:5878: 0.98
